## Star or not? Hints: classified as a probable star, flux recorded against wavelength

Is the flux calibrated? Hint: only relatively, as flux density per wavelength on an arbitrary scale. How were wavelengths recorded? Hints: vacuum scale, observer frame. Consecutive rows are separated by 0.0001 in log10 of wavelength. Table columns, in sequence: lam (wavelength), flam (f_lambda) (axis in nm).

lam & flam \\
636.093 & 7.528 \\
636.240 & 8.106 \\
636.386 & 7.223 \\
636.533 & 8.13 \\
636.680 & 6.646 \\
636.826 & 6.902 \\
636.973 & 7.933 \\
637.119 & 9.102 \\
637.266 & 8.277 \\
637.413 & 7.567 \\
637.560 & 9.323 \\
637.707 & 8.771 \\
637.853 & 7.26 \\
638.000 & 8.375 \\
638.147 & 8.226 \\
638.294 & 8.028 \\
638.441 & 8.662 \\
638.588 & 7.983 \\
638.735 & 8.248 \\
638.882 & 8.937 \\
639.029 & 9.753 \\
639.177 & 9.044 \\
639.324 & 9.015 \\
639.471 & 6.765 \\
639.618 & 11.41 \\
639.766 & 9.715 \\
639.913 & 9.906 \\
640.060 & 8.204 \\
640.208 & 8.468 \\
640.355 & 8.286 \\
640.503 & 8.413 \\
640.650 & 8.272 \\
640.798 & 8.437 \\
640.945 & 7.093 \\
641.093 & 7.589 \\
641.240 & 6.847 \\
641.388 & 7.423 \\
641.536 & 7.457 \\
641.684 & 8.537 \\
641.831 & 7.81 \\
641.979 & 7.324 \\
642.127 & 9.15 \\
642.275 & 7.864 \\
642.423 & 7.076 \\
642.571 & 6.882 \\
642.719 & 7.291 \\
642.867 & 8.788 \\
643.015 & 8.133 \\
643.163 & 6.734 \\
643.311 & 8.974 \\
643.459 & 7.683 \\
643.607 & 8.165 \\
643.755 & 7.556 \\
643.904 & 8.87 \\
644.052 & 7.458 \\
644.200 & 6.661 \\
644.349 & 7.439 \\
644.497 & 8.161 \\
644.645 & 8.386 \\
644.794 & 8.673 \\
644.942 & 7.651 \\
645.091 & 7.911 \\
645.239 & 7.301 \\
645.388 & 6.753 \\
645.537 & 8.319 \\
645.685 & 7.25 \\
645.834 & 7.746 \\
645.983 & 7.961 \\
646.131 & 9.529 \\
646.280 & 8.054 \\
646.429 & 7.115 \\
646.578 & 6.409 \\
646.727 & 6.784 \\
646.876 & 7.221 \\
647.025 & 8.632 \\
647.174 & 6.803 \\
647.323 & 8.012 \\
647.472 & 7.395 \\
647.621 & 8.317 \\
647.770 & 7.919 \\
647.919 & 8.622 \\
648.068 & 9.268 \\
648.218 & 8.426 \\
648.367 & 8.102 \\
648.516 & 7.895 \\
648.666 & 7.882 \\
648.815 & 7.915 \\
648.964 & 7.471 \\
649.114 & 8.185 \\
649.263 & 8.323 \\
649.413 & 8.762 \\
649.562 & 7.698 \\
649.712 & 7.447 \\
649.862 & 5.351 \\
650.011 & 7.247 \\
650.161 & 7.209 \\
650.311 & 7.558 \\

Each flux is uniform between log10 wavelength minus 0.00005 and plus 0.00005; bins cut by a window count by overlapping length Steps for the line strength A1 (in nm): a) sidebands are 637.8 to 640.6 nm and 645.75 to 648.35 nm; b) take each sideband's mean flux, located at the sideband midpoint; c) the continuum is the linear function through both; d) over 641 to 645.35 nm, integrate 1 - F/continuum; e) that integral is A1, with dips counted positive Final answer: 0.264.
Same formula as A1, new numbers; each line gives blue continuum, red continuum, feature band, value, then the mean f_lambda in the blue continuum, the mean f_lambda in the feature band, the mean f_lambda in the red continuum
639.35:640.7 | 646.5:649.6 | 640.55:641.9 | 0.15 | 8.84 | 7.74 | 7.91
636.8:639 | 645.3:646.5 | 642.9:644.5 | 0.03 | 8.3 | 7.81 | 7.83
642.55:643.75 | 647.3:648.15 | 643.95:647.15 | 0.16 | 7.86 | 7.68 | 8.27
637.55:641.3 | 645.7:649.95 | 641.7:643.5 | 0.09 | 8.49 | 7.84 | 7.82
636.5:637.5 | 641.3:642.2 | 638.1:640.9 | -0.30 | 7.8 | 8.71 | 7.93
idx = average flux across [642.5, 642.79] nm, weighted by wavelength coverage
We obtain 7.09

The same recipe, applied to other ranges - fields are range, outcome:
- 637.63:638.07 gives 8.15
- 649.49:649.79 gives 7.53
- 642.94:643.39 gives 7.95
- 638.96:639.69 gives 9.19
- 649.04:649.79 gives 8.07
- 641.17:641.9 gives 7.62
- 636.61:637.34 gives 7.78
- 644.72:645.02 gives 8.16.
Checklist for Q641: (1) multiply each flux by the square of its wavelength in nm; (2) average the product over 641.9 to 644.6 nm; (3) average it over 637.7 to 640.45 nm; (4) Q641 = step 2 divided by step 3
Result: 0.9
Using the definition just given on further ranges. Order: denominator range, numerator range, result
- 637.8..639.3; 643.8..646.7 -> 0.93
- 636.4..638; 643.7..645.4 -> 1.00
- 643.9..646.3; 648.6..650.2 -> 0.98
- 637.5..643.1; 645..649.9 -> 0.96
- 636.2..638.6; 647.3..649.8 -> 1.04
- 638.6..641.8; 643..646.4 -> 0.95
